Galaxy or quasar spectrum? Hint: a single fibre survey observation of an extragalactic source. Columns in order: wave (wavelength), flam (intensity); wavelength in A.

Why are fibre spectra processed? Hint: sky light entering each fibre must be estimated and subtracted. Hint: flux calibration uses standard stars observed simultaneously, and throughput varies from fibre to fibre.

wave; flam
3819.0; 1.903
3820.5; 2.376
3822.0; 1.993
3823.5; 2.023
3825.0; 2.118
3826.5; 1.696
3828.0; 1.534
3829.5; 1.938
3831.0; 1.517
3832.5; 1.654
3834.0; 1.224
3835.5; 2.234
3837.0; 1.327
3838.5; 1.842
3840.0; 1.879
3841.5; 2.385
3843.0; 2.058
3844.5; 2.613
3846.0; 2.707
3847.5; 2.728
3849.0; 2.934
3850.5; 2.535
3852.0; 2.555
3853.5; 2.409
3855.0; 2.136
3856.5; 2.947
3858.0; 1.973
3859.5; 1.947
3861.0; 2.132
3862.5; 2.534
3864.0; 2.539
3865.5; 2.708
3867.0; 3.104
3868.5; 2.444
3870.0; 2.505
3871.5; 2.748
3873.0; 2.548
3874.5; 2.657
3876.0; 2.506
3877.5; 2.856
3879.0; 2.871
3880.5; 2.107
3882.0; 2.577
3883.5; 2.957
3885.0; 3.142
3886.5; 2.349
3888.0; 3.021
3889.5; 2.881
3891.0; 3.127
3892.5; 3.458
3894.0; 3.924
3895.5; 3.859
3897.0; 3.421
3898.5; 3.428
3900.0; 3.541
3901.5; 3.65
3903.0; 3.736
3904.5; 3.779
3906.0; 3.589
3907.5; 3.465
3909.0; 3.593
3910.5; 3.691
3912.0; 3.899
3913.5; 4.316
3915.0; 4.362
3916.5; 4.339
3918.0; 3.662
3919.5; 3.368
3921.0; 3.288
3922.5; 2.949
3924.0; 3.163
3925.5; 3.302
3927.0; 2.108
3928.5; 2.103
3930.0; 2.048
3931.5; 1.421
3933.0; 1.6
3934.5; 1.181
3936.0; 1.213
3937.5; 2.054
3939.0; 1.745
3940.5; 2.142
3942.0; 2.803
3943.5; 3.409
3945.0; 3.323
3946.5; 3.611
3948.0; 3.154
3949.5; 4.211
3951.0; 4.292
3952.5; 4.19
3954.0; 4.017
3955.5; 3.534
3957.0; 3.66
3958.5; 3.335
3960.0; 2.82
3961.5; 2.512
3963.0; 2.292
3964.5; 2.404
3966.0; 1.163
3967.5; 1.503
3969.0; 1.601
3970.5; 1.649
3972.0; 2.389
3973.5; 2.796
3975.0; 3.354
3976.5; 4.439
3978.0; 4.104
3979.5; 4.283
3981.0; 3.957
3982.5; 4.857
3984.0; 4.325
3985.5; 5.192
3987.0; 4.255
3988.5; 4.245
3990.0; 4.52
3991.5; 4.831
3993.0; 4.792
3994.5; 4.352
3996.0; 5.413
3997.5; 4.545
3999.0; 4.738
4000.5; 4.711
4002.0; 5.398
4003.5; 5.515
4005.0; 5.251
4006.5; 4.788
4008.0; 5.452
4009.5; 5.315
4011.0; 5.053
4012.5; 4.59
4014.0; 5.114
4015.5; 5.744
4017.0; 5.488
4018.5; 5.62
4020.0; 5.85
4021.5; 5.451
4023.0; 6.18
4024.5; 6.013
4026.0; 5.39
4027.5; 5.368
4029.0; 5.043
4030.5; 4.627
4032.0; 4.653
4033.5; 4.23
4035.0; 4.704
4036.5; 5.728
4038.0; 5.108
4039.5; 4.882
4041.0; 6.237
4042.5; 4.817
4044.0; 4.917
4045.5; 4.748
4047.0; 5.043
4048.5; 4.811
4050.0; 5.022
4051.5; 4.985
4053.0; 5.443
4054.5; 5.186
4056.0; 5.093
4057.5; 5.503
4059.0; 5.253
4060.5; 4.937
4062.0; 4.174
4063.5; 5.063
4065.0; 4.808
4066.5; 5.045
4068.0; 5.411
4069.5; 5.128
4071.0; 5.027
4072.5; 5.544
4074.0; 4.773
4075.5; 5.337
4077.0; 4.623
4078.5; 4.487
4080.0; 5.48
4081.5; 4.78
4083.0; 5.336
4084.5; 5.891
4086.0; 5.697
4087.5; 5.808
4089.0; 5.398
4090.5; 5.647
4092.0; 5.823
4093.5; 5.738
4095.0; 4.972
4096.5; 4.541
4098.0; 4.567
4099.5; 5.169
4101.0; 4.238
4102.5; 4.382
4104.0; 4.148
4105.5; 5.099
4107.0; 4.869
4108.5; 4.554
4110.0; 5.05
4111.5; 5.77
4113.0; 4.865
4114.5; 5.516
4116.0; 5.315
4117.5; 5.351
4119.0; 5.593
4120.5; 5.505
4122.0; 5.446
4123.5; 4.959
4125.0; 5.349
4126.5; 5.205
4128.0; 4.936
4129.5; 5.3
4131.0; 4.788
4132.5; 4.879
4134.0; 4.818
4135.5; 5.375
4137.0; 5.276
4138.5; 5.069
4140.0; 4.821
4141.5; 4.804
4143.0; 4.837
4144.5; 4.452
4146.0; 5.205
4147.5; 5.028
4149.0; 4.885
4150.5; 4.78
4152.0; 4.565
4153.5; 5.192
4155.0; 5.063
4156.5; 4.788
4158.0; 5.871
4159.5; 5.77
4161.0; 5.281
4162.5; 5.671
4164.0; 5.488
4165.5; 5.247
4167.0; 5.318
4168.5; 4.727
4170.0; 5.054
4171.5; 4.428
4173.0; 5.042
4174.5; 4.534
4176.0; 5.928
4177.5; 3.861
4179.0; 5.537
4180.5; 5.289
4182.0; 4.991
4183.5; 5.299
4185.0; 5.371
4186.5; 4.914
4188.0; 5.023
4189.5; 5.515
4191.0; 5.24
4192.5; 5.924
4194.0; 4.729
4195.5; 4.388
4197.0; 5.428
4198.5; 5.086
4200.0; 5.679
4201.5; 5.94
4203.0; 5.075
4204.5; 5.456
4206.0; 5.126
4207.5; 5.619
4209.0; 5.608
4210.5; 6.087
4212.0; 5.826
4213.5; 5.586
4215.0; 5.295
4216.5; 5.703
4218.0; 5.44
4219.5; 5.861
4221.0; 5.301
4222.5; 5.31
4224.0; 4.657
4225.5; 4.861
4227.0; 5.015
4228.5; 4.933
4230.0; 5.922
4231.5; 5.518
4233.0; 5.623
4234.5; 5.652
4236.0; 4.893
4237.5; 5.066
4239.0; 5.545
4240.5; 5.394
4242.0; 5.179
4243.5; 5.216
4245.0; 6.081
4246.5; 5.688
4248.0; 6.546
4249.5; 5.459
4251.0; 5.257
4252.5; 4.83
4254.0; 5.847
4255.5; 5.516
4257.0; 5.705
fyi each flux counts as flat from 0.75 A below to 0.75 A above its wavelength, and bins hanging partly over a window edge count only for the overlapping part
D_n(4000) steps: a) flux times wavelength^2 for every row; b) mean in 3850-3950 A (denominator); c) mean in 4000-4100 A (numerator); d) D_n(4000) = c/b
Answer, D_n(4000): 1.93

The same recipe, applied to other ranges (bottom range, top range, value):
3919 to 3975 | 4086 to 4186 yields 2.10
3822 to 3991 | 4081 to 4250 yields 2.06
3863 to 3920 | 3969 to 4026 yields 1.53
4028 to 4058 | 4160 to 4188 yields 1.08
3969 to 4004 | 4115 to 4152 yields 1.29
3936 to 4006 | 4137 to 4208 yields 1.56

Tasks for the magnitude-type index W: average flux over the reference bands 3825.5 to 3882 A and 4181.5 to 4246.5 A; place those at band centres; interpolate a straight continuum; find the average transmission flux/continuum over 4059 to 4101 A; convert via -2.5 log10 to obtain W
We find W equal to -0.214 mag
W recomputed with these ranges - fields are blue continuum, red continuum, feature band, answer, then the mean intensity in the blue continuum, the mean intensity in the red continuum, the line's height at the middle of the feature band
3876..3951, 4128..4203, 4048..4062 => -0.21 mag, 3.06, 5.11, 4.21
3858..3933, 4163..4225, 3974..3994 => -0.18 mag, 3.03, 5.27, 3.69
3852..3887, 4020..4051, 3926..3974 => 0.43 mag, 2.55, 5.16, 3.82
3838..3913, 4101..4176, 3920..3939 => 0.44 mag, 2.87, 5.07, 3.32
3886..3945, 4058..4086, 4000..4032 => -0.22 mag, 3.06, 5.08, 4.36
